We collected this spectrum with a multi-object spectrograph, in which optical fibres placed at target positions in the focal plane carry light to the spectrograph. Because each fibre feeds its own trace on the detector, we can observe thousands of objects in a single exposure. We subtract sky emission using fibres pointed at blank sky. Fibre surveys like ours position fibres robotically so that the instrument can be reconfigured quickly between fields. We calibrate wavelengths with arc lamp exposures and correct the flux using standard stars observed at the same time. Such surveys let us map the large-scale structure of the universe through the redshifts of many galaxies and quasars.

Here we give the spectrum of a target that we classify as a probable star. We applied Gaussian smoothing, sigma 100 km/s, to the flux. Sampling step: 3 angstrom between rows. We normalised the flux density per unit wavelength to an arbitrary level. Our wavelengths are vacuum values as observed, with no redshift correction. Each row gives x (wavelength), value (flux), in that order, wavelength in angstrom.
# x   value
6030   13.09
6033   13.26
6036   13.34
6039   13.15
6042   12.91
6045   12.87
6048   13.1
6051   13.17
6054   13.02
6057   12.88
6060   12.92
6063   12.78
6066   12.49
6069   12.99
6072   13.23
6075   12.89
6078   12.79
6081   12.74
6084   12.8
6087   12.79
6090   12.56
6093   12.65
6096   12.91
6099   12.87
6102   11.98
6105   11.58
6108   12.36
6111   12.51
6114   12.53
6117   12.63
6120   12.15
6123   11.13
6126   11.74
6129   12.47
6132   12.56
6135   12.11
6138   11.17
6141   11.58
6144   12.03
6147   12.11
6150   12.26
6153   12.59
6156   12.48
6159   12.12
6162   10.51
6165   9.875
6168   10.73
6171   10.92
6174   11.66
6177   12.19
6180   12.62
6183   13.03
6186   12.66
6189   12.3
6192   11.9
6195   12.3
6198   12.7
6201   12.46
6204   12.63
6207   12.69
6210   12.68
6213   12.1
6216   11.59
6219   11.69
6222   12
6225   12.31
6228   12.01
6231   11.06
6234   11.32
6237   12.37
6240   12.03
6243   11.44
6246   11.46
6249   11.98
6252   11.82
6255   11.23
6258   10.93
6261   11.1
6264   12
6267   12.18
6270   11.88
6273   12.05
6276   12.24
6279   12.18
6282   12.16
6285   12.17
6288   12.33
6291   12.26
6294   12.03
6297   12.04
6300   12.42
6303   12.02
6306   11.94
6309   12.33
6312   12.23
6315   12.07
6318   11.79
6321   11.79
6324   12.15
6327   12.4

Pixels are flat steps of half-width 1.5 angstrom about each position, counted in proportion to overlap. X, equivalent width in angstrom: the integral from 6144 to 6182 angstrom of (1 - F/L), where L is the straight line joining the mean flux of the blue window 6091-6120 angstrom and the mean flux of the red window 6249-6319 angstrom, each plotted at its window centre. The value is 1.8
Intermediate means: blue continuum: 12.4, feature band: 11.7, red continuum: 12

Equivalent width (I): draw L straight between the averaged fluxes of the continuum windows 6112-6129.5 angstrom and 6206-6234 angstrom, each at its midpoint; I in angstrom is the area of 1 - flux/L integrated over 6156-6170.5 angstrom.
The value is 1.27 angstrom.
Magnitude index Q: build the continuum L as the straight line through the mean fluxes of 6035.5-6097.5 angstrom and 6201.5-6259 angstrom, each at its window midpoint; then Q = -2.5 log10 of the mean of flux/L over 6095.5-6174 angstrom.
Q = 0.05 mag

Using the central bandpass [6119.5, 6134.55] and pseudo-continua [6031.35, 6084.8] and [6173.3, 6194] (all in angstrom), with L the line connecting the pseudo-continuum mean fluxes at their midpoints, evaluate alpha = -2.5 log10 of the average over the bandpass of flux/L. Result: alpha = 0.06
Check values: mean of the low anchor 13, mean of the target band 12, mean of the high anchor 12.4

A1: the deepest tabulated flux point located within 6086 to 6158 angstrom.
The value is 11.13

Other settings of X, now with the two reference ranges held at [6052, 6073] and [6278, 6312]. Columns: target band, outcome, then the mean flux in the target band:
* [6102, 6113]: 0.5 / 12.1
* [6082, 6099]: 0.1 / 12.8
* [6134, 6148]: 1.0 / 11.8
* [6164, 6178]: 1.7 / 11.1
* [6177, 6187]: -0.1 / 12.7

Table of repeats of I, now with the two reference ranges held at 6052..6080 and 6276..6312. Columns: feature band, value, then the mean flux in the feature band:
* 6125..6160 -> 1.5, 12.1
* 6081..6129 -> 1.5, 12.4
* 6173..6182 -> 0.2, 12.2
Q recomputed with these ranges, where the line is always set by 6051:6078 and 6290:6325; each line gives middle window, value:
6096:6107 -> 0.05 mag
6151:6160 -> 0.02 mag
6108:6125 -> 0.05 mag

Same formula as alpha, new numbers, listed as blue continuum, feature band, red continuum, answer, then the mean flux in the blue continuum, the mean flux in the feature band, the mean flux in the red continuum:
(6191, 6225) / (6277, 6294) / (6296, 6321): -0.01 mag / 12.3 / 12.2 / 12.1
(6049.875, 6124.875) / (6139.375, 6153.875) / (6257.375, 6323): 0.03 mag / 12.6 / 12.1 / 12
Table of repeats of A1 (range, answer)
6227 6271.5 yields 10.93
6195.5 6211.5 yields 12.46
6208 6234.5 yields 11.06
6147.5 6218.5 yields 9.875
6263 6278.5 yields 11.88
